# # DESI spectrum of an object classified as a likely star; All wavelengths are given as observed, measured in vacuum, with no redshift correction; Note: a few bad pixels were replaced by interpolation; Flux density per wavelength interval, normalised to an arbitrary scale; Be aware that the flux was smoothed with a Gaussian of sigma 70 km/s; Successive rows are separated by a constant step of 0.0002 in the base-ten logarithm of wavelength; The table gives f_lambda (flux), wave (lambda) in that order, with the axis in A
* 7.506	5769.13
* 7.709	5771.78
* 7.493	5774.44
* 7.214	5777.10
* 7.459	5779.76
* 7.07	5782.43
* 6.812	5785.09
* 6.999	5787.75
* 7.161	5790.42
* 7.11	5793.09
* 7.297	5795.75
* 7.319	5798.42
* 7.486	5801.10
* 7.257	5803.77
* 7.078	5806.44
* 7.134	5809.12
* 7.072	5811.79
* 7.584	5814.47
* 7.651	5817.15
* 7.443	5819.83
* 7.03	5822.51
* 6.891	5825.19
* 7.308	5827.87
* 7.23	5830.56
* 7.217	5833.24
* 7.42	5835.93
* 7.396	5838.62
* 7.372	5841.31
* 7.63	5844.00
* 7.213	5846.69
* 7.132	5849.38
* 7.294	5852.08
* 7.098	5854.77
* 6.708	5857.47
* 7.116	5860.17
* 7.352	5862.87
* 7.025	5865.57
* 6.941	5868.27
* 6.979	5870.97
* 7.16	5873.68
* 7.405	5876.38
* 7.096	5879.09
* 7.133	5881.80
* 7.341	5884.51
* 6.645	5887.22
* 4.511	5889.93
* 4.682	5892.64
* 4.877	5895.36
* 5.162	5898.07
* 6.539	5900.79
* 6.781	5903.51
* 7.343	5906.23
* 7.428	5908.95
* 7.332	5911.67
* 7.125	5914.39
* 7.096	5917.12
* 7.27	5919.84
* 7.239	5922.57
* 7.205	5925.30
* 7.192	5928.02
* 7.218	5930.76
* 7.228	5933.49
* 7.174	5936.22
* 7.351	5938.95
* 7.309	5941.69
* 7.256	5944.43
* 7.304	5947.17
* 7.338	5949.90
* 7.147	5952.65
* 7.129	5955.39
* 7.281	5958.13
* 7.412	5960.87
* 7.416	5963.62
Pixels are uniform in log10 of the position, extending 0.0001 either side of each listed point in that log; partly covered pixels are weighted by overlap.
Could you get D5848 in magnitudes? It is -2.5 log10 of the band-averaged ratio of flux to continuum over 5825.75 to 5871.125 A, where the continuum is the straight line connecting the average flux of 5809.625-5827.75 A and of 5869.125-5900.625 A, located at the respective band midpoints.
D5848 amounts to -0.058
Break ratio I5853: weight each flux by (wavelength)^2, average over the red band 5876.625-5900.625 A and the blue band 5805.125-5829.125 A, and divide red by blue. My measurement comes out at 0.9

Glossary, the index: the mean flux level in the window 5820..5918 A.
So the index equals 6.89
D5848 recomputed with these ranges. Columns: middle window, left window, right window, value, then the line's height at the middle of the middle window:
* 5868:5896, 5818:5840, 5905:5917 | 0.130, 7.27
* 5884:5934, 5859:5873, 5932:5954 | 0.089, 7.18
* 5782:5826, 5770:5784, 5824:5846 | 0.021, 7.35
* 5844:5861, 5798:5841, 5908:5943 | 0.020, 7.27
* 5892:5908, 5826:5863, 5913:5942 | 0.203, 7.22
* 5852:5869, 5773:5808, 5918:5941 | 0.024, 7.22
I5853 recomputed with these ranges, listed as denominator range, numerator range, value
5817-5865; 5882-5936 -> 0.94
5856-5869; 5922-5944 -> 1.05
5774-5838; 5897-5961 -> 1.03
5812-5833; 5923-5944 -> 1.03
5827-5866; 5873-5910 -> 0.90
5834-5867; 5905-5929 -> 1.03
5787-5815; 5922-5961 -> 1.05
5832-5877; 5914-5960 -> 1.03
